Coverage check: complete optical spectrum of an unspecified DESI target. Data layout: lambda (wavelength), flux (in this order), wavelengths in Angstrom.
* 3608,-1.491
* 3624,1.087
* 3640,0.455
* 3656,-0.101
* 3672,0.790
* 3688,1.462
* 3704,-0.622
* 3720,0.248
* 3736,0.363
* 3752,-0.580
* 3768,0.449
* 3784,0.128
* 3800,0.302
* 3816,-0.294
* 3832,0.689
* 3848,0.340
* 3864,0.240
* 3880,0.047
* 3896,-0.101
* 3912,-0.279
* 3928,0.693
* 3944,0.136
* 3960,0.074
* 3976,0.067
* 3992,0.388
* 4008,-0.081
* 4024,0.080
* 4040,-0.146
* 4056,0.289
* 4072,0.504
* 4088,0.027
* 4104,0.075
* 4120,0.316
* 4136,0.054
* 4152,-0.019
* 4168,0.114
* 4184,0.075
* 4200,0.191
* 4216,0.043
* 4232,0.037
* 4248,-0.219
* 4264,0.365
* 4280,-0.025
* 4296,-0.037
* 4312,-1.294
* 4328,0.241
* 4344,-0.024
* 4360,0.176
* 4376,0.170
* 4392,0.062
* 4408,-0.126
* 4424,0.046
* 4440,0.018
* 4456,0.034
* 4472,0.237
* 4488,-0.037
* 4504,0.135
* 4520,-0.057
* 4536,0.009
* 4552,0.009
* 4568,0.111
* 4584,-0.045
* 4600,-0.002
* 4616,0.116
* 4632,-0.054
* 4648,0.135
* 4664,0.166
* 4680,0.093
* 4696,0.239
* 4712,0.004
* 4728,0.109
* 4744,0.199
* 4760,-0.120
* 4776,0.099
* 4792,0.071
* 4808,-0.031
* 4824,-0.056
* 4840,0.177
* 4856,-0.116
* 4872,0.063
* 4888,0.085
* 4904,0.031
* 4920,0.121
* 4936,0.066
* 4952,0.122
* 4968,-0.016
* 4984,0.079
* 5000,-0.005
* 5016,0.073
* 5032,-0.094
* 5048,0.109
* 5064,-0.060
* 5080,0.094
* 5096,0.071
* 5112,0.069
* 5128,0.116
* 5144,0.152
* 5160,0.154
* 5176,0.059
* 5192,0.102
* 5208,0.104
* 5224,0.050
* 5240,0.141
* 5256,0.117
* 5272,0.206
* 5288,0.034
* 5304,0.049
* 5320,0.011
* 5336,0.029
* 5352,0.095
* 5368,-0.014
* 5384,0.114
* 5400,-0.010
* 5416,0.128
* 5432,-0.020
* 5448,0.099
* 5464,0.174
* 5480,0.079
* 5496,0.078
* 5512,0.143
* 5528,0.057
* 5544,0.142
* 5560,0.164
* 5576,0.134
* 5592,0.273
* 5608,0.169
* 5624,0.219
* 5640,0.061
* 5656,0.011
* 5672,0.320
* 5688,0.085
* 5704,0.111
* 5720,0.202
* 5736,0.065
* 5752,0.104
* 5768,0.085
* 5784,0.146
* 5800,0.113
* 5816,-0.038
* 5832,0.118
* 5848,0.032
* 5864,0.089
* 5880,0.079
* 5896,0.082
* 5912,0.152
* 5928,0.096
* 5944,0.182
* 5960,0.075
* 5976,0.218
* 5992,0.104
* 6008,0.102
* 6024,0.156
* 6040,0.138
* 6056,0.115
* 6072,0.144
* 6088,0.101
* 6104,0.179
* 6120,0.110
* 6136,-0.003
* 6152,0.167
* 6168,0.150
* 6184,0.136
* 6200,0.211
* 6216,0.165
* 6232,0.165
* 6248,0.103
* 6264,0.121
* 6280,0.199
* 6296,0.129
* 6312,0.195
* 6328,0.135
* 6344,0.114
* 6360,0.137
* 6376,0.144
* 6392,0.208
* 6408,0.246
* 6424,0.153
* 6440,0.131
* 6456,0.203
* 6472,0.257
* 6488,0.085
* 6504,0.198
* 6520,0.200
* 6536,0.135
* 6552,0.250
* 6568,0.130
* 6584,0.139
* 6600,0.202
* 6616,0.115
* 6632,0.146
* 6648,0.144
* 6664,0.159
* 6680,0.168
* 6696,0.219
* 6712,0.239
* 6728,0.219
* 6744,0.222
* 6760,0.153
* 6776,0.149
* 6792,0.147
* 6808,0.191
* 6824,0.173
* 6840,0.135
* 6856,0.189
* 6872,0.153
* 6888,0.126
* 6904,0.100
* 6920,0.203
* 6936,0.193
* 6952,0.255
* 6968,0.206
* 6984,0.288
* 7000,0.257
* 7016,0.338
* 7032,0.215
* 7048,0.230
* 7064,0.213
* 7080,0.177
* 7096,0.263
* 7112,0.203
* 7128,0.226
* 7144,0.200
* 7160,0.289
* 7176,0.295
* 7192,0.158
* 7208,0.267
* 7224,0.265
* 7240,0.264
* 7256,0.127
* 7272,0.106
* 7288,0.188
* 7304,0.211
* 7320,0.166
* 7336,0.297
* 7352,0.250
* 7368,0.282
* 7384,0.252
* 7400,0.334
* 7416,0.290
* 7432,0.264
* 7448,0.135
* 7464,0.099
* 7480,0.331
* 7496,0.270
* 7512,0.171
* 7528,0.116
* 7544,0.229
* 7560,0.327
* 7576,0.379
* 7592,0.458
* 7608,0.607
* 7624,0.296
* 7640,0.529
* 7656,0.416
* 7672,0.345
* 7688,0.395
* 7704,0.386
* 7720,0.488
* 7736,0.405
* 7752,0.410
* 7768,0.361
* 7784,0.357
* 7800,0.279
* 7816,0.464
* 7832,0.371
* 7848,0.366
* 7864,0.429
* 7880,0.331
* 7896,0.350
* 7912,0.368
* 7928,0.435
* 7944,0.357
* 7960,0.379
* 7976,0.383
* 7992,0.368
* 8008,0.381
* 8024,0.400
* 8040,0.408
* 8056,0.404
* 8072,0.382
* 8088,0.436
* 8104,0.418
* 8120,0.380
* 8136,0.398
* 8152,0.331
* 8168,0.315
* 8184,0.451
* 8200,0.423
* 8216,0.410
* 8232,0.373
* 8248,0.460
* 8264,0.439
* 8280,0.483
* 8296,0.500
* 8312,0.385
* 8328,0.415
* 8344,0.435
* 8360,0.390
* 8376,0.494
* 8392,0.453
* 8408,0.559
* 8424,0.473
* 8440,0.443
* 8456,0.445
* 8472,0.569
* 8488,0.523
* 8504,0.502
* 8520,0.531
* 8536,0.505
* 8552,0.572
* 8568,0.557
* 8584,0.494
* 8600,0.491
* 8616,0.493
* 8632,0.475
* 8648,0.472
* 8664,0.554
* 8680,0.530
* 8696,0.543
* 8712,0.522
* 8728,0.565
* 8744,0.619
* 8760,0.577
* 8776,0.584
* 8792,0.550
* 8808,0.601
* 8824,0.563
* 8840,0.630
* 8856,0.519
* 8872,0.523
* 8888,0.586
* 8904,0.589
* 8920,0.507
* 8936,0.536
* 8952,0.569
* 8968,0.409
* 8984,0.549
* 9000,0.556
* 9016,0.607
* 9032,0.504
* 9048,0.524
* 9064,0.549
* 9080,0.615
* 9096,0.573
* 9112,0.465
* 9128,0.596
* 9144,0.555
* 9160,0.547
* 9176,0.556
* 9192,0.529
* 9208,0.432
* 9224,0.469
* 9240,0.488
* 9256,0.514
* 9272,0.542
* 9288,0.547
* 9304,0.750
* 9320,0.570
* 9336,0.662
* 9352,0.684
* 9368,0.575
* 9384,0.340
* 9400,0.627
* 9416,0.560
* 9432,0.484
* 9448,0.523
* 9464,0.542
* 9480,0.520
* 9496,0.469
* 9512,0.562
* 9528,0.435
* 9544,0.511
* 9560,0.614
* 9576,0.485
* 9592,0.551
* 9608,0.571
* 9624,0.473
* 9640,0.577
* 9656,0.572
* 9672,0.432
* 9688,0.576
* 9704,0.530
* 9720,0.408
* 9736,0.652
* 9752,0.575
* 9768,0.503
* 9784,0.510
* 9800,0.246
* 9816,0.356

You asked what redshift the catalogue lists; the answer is 0.90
